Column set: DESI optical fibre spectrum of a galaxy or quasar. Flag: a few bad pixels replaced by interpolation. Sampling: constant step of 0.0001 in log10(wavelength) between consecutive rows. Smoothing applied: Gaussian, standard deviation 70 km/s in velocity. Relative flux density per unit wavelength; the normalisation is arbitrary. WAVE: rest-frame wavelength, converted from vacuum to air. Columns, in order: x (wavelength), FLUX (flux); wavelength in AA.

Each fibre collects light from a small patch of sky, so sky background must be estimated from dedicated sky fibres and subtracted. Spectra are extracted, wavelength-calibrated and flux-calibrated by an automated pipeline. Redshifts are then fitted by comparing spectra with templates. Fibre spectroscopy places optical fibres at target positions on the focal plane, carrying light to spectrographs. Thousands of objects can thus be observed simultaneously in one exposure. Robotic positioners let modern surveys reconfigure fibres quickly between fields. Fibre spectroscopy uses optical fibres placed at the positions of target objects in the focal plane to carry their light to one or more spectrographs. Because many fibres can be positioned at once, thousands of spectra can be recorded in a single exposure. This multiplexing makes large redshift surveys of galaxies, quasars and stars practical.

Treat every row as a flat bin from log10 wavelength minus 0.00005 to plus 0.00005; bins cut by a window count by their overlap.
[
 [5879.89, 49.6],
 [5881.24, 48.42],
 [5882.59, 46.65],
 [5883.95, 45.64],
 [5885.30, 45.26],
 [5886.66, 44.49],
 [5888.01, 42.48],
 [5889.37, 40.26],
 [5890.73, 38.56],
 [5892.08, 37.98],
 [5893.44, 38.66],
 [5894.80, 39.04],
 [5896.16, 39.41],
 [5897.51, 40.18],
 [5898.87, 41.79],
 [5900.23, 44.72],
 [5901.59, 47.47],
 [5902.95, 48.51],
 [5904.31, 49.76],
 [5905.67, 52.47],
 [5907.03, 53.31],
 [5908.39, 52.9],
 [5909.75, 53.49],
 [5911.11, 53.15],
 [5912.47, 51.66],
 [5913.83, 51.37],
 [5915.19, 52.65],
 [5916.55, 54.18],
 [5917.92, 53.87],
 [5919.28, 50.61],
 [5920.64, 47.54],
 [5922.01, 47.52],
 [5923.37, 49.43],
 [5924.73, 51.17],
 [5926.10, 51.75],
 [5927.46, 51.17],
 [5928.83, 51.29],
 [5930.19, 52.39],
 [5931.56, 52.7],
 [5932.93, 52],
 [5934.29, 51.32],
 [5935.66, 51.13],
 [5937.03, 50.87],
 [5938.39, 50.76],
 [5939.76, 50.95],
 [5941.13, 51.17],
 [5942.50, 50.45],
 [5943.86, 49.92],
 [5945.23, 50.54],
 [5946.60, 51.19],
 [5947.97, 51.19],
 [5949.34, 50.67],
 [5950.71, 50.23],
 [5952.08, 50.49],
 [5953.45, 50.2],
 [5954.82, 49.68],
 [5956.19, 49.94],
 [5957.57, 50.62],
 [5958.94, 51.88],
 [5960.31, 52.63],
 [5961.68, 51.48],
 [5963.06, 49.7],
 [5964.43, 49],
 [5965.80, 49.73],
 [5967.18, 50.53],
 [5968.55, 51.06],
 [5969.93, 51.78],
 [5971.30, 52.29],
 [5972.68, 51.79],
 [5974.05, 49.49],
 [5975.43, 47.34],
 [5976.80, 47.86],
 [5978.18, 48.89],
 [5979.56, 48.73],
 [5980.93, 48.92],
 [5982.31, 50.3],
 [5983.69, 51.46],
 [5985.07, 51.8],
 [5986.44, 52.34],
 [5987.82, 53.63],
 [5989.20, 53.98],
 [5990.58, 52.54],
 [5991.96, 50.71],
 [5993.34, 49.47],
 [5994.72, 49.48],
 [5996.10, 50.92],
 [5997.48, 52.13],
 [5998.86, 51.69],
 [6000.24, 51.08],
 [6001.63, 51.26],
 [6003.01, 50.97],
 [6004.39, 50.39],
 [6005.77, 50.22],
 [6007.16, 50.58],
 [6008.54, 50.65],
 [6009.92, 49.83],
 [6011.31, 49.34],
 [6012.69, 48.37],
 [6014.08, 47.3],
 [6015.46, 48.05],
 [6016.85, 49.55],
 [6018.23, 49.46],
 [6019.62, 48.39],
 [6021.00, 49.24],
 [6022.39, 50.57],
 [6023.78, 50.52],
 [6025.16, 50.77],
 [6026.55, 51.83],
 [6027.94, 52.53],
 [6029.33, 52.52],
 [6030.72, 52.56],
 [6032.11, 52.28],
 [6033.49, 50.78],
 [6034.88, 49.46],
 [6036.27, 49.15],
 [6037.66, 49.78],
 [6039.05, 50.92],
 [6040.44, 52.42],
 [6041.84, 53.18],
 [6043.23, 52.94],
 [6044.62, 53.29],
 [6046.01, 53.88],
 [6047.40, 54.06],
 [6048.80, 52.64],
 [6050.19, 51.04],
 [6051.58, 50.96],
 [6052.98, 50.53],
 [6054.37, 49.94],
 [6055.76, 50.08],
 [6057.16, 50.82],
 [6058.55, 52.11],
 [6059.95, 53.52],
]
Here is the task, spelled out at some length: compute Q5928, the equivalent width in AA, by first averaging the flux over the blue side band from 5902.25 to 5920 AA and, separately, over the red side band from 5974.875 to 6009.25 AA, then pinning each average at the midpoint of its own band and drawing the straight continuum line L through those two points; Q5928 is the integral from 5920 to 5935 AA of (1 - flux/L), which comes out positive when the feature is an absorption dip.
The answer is 0.3 AA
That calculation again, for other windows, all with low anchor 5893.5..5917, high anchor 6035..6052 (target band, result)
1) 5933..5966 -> -0.8 AA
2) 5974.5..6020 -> 0.4 AA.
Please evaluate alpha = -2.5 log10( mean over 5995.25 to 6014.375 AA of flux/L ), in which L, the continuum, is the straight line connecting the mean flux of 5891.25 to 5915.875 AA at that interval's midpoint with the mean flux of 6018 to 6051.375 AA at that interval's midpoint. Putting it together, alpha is 0.002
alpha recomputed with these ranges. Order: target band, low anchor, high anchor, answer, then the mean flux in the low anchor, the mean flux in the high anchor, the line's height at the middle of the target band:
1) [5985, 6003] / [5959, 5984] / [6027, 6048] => -0.017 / 50.2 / 52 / 50.8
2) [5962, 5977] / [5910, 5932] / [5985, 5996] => 0.032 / 51.4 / 51.7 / 51.6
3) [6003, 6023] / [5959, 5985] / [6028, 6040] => 0.028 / 50.2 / 51.1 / 50.8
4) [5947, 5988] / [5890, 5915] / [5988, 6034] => -0.033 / 46.5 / 50.6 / 49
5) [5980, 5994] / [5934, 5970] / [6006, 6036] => -0.022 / 50.7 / 50.2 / 50.4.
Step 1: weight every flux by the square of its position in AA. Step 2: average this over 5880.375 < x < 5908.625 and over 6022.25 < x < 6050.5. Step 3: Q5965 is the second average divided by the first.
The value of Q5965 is 1.2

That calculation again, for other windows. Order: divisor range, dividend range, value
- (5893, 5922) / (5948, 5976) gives 1.06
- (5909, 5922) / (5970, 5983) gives 0.98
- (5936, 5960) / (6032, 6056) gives 1.05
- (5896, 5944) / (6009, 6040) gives 1.03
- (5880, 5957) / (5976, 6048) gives 1.08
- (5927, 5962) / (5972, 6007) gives 1.01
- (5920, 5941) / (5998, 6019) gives 1.01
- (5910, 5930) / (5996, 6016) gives 1.01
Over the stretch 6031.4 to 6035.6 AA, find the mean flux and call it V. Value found 50.9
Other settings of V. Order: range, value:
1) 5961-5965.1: 50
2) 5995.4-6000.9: 51.5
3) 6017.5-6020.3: 49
